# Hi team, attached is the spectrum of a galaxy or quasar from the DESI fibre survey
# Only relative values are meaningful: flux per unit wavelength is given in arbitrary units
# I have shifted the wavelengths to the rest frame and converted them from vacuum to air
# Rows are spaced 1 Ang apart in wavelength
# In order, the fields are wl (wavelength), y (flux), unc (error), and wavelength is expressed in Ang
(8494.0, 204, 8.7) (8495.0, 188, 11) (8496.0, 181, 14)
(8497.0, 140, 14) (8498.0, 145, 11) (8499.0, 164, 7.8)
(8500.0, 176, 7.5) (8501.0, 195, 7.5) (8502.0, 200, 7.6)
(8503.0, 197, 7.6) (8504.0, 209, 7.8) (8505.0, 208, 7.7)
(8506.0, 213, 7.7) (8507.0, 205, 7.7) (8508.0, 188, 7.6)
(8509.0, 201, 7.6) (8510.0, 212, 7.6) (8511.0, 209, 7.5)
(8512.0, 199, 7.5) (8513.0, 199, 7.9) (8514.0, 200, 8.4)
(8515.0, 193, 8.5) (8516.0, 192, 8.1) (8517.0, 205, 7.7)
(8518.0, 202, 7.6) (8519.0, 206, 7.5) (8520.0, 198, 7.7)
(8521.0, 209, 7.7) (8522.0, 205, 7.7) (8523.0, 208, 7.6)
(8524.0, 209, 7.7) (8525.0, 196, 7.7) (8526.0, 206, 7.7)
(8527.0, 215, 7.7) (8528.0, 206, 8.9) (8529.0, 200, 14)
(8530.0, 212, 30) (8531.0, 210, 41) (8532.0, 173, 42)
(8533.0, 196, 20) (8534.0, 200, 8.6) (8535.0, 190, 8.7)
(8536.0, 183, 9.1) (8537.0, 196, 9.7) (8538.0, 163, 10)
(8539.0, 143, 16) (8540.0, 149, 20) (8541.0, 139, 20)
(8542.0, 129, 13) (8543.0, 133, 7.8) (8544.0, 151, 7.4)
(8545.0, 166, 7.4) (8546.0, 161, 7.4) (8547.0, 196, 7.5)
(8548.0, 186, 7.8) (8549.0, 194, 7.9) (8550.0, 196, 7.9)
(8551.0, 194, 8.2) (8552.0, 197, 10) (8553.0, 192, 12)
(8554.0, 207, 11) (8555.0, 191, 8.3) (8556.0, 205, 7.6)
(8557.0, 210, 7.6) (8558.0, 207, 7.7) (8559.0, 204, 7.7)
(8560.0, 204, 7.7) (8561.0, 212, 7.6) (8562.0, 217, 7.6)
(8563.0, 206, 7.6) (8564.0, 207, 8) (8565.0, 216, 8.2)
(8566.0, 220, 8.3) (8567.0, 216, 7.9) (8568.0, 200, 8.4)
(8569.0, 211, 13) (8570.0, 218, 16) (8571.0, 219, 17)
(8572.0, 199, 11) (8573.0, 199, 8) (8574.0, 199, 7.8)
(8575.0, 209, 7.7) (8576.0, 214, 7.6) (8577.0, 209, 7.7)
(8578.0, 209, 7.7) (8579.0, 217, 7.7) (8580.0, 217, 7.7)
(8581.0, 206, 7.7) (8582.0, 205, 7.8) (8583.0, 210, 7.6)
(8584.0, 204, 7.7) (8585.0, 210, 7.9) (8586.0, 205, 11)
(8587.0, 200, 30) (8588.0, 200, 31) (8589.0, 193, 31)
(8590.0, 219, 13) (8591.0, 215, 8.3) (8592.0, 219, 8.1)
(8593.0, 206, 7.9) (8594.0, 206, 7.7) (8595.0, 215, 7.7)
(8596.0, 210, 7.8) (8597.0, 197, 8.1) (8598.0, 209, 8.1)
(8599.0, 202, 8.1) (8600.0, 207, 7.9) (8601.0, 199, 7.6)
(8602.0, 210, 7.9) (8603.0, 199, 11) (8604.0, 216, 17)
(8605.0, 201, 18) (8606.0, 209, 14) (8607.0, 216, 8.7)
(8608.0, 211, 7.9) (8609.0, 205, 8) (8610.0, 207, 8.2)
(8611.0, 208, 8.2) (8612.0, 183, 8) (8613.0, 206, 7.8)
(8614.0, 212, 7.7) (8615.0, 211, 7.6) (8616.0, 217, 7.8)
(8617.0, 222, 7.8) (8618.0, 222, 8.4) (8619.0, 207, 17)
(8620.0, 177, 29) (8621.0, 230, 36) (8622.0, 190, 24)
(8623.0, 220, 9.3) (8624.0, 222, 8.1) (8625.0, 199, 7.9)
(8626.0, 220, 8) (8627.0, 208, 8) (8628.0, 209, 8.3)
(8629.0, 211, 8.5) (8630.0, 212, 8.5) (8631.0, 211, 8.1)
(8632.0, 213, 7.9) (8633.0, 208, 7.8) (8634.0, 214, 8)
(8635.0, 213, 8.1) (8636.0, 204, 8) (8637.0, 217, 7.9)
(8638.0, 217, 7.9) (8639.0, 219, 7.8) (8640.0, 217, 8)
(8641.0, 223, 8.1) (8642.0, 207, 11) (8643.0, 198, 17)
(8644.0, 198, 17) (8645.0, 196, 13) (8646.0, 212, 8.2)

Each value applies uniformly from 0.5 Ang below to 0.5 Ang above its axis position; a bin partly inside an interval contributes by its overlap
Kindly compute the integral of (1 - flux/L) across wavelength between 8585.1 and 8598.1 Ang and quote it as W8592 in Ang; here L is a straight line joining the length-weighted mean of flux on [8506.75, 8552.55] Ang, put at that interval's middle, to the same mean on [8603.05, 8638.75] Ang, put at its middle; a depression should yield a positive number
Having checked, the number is -0.25 Ang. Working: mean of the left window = 189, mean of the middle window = 207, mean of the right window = 210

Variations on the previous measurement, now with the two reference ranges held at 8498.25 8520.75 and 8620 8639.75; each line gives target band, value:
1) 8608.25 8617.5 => 0.08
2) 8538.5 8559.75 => 2.50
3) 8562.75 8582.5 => -0.44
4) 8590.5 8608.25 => 0.01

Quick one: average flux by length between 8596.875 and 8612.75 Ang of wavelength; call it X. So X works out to 205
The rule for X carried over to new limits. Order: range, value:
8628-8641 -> 213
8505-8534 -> 202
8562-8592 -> 209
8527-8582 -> 195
